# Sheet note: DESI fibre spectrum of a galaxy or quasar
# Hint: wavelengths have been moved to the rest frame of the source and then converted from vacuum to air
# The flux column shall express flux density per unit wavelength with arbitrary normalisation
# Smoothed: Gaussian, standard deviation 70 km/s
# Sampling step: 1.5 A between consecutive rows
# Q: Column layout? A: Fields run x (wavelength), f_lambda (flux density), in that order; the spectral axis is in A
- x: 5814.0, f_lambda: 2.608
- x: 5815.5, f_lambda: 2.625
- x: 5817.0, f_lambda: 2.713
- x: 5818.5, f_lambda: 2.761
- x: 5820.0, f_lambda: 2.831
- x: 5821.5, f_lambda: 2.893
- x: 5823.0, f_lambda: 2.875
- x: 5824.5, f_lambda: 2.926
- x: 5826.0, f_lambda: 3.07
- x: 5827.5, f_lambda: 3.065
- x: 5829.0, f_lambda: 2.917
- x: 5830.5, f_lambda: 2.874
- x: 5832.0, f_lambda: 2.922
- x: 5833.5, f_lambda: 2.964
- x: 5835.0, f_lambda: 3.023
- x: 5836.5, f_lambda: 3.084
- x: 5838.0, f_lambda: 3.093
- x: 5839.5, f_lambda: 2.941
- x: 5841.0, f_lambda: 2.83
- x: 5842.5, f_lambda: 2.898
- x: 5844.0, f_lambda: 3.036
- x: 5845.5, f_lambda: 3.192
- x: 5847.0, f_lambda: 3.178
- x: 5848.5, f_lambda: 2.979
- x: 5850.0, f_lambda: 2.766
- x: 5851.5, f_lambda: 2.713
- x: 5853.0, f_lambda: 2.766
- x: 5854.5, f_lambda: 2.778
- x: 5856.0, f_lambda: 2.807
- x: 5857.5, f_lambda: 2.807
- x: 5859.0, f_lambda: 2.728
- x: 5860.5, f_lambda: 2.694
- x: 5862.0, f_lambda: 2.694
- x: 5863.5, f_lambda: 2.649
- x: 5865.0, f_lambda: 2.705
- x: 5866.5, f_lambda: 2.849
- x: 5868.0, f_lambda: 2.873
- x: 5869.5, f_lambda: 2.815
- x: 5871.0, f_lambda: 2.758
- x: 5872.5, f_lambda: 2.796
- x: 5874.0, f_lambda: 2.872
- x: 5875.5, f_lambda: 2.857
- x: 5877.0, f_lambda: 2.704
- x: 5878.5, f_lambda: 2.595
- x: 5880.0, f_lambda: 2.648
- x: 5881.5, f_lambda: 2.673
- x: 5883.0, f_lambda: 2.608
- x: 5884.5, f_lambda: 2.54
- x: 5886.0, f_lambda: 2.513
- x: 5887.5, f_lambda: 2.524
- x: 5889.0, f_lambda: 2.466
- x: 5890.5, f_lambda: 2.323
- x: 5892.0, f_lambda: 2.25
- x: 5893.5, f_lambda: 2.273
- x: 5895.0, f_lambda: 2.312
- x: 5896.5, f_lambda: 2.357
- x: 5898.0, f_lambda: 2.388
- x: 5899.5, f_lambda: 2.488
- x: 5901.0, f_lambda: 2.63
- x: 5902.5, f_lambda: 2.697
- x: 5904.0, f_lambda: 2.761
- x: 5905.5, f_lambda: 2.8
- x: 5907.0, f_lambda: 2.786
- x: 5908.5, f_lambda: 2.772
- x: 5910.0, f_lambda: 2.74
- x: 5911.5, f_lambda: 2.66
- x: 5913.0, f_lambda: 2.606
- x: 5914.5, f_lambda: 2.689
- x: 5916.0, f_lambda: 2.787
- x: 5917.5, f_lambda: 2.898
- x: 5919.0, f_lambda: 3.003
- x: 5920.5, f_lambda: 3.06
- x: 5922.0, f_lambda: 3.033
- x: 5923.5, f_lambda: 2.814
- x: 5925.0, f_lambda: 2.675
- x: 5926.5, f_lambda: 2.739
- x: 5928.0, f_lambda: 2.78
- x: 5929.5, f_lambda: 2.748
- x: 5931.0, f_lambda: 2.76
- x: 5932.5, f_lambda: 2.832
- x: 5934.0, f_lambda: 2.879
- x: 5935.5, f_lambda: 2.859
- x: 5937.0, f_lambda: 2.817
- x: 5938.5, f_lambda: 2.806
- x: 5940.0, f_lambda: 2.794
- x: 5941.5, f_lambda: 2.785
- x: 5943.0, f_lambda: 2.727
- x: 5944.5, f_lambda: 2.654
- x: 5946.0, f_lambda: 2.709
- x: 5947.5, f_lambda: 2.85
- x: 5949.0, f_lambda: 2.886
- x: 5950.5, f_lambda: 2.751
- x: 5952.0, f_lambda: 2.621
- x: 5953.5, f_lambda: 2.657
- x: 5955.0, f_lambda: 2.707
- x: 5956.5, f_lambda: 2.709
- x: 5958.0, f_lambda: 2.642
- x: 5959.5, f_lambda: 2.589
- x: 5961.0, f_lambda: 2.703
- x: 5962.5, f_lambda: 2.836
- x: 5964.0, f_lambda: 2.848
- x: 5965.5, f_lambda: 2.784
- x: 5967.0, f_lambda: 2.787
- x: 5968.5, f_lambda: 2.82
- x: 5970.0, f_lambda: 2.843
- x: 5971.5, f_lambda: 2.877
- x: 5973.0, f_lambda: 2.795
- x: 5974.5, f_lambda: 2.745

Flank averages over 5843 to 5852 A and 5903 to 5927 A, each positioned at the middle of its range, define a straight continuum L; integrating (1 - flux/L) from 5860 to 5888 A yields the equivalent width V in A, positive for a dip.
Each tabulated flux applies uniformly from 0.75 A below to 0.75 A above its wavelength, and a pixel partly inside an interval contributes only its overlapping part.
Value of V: 2.0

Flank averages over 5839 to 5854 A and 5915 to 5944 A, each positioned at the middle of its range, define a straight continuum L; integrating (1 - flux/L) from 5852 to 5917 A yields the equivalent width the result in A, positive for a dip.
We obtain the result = 5.2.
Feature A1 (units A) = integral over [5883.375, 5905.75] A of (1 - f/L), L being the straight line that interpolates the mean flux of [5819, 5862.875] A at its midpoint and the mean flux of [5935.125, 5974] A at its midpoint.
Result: 2.8 A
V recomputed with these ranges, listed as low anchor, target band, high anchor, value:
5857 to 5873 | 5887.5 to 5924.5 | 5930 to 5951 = 1.7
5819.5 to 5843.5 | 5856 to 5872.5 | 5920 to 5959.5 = 0.8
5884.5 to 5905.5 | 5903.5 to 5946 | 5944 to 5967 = -3.2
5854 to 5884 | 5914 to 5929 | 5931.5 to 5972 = -0.5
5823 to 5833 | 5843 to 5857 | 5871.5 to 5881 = -0.2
